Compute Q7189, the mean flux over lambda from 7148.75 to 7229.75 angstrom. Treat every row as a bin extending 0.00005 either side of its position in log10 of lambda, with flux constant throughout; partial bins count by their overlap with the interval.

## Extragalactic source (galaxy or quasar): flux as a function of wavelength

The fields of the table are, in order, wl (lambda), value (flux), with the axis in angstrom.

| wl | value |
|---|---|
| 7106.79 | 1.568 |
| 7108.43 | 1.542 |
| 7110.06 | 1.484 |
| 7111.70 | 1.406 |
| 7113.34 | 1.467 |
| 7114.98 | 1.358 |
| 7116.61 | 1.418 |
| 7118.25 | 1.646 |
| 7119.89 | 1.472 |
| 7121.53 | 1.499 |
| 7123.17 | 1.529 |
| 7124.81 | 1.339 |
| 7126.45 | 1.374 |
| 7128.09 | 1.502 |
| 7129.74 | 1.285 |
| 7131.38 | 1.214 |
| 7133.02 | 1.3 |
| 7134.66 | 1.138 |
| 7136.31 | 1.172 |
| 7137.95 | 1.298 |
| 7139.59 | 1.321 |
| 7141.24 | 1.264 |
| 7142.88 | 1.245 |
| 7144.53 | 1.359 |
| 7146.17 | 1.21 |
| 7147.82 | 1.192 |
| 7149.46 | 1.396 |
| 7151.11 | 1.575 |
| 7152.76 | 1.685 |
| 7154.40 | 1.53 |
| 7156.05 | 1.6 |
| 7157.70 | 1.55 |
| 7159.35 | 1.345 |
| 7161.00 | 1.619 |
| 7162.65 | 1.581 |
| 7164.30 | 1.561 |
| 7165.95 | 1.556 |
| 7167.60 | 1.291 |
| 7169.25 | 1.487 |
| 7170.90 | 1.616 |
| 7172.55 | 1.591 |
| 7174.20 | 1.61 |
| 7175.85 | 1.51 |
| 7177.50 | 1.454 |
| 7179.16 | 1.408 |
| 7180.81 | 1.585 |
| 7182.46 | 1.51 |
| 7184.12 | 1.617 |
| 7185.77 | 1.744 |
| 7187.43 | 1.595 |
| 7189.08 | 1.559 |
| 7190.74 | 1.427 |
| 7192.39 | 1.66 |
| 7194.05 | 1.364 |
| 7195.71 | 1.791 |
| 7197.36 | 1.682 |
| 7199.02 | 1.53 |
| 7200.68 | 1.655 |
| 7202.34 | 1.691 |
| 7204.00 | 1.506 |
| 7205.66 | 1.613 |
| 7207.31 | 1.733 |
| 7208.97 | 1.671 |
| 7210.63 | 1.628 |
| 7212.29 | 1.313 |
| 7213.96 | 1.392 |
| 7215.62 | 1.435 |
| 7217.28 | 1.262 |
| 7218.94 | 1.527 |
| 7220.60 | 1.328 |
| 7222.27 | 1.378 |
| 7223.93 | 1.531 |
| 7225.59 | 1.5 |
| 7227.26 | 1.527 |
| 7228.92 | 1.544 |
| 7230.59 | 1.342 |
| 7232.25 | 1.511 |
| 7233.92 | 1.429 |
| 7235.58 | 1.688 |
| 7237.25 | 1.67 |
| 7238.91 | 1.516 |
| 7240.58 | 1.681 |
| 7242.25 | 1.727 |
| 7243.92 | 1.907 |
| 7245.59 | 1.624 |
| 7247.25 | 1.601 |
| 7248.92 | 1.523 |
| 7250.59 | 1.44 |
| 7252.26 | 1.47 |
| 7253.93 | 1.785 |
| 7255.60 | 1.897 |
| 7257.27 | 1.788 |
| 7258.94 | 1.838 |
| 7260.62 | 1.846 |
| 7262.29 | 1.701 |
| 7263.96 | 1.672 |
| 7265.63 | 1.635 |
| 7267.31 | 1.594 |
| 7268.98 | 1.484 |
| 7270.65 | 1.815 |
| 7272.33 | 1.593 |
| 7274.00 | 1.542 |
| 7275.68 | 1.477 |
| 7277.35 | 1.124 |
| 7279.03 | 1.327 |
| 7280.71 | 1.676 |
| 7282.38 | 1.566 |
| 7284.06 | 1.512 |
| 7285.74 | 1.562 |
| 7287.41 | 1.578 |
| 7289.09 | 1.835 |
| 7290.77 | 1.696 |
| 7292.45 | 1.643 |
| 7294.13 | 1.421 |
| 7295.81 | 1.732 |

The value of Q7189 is 1.54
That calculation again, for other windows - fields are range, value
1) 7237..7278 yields 1.64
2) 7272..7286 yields 1.48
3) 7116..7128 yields 1.47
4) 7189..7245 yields 1.55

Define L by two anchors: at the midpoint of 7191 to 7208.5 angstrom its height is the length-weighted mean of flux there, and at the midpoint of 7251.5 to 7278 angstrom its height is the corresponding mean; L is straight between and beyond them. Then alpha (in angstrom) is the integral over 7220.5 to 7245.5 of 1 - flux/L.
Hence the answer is 1.1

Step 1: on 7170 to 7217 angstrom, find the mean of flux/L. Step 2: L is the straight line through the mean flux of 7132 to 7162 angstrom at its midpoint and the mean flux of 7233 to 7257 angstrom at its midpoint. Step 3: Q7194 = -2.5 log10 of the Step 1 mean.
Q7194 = -0.04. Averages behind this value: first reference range 1.38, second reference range 1.64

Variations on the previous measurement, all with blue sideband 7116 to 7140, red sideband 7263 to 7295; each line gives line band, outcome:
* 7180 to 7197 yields -0.10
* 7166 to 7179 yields -0.06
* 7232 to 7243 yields -0.07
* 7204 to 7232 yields 0.00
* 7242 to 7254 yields -0.07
